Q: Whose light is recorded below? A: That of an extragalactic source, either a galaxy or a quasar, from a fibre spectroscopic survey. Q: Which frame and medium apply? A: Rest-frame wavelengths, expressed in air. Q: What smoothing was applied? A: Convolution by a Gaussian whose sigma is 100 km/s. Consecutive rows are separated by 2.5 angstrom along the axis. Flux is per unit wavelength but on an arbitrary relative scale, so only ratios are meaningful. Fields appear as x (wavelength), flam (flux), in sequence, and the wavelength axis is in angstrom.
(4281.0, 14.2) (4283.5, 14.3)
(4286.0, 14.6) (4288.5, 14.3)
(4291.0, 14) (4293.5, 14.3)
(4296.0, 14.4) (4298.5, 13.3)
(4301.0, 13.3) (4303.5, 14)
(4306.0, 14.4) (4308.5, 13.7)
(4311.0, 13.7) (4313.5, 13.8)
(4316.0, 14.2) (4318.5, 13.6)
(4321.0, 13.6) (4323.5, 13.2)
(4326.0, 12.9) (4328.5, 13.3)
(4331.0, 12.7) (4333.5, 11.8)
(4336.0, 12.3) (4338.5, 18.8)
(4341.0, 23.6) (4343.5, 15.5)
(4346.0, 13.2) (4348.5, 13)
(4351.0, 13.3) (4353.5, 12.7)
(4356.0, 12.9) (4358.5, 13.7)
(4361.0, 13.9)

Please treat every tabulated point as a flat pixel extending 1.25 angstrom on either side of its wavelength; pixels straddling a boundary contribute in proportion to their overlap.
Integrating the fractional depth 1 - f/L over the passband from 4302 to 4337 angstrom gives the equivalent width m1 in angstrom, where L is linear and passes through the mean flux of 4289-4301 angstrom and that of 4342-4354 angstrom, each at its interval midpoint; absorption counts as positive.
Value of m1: 1.3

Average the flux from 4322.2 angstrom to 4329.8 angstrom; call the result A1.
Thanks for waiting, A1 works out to 13.1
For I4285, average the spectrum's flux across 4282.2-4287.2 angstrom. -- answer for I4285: 14.4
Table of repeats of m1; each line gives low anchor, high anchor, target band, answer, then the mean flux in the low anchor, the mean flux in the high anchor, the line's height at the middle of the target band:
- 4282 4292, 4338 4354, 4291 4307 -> 0.71 angstrom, 14.3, 15.7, 14.6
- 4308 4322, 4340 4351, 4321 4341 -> 0.92 angstrom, 13.8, 15.8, 14.8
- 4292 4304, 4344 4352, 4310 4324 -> -0.04 angstrom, 13.9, 13.4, 13.7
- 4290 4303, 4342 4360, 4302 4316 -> -0.13 angstrom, 13.9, 13.6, 13.8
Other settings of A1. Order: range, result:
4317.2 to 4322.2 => 13.6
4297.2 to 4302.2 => 13.3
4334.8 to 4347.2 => 16.7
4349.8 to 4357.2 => 13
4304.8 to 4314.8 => 13.9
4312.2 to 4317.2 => 14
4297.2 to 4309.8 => 13.7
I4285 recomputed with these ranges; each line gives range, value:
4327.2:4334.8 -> 12.6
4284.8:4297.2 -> 14.3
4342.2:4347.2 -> 14.5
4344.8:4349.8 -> 13.1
